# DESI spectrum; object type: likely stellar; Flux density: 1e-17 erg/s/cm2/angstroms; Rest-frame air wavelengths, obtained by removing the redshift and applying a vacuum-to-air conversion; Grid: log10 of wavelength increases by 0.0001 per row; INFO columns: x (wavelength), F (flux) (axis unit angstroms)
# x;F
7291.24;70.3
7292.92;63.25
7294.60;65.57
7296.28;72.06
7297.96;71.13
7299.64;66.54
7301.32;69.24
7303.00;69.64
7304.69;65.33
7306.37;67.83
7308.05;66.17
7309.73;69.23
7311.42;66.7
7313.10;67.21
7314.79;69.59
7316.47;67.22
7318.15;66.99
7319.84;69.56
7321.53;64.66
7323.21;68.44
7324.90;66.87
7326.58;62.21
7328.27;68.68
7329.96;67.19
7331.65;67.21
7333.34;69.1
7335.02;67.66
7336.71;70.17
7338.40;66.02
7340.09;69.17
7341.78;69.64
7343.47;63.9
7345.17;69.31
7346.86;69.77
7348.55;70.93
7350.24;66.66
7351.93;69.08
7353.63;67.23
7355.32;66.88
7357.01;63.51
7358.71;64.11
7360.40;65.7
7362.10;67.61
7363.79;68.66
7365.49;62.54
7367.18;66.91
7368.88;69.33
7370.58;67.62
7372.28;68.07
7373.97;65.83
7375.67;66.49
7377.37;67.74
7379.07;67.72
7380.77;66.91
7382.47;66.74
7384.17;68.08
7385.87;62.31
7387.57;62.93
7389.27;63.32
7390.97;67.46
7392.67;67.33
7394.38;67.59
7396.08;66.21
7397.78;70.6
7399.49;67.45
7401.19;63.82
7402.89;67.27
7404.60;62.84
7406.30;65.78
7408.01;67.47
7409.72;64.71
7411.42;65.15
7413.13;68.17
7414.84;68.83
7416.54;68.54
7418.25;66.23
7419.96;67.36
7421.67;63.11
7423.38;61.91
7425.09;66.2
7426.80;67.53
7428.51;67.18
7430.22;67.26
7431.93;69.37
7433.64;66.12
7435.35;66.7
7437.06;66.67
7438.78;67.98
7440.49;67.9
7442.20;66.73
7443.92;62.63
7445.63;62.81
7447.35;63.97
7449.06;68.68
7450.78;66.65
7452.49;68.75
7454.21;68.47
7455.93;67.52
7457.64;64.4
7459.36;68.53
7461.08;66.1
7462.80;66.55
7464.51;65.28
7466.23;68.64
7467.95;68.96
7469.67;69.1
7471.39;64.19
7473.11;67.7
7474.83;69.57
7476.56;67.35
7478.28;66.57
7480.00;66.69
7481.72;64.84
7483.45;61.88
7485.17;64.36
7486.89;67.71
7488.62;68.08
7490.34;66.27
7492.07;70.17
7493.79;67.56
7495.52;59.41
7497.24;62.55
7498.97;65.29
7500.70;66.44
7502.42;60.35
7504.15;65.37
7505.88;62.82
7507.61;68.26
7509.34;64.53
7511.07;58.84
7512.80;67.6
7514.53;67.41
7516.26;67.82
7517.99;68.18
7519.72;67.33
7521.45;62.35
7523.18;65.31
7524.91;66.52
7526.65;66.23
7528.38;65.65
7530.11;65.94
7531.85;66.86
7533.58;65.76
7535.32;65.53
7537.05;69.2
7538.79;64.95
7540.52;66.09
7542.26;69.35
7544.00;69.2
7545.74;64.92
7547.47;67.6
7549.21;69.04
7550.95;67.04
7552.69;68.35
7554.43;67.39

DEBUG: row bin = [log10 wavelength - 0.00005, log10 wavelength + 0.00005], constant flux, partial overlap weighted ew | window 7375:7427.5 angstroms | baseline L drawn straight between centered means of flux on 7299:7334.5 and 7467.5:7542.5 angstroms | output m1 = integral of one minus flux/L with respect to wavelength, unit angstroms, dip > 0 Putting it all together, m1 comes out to 0.4 angstroms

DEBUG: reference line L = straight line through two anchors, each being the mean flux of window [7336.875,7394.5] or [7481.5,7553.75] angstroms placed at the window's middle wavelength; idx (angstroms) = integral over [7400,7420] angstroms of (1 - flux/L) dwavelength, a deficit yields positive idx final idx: 0.1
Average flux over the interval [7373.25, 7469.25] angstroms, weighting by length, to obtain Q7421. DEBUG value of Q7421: 66.5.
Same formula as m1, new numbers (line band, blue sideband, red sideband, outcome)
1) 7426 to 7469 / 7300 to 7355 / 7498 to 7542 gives -0.3 angstroms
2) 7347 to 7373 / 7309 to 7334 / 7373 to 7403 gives -0.1 angstroms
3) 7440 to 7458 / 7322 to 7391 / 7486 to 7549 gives 0.0 angstroms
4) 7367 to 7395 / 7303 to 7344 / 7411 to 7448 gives 0.1 angstroms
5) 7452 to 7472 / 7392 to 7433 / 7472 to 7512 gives -0.4 angstroms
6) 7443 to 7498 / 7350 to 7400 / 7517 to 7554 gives 0.3 angstroms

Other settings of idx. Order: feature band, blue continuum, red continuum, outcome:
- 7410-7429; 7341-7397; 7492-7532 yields 0.0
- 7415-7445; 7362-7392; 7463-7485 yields 0.0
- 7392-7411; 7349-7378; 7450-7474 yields 0.1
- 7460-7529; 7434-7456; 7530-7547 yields 0.8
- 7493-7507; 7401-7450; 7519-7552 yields 0.6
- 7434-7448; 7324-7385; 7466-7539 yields 0.2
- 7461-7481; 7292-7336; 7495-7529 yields -0.5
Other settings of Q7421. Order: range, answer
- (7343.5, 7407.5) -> 66.7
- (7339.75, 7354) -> 68.4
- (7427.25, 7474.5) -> 66.9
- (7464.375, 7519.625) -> 66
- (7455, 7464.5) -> 66.6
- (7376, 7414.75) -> 66.3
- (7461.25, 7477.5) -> 67.4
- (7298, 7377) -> 67.4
